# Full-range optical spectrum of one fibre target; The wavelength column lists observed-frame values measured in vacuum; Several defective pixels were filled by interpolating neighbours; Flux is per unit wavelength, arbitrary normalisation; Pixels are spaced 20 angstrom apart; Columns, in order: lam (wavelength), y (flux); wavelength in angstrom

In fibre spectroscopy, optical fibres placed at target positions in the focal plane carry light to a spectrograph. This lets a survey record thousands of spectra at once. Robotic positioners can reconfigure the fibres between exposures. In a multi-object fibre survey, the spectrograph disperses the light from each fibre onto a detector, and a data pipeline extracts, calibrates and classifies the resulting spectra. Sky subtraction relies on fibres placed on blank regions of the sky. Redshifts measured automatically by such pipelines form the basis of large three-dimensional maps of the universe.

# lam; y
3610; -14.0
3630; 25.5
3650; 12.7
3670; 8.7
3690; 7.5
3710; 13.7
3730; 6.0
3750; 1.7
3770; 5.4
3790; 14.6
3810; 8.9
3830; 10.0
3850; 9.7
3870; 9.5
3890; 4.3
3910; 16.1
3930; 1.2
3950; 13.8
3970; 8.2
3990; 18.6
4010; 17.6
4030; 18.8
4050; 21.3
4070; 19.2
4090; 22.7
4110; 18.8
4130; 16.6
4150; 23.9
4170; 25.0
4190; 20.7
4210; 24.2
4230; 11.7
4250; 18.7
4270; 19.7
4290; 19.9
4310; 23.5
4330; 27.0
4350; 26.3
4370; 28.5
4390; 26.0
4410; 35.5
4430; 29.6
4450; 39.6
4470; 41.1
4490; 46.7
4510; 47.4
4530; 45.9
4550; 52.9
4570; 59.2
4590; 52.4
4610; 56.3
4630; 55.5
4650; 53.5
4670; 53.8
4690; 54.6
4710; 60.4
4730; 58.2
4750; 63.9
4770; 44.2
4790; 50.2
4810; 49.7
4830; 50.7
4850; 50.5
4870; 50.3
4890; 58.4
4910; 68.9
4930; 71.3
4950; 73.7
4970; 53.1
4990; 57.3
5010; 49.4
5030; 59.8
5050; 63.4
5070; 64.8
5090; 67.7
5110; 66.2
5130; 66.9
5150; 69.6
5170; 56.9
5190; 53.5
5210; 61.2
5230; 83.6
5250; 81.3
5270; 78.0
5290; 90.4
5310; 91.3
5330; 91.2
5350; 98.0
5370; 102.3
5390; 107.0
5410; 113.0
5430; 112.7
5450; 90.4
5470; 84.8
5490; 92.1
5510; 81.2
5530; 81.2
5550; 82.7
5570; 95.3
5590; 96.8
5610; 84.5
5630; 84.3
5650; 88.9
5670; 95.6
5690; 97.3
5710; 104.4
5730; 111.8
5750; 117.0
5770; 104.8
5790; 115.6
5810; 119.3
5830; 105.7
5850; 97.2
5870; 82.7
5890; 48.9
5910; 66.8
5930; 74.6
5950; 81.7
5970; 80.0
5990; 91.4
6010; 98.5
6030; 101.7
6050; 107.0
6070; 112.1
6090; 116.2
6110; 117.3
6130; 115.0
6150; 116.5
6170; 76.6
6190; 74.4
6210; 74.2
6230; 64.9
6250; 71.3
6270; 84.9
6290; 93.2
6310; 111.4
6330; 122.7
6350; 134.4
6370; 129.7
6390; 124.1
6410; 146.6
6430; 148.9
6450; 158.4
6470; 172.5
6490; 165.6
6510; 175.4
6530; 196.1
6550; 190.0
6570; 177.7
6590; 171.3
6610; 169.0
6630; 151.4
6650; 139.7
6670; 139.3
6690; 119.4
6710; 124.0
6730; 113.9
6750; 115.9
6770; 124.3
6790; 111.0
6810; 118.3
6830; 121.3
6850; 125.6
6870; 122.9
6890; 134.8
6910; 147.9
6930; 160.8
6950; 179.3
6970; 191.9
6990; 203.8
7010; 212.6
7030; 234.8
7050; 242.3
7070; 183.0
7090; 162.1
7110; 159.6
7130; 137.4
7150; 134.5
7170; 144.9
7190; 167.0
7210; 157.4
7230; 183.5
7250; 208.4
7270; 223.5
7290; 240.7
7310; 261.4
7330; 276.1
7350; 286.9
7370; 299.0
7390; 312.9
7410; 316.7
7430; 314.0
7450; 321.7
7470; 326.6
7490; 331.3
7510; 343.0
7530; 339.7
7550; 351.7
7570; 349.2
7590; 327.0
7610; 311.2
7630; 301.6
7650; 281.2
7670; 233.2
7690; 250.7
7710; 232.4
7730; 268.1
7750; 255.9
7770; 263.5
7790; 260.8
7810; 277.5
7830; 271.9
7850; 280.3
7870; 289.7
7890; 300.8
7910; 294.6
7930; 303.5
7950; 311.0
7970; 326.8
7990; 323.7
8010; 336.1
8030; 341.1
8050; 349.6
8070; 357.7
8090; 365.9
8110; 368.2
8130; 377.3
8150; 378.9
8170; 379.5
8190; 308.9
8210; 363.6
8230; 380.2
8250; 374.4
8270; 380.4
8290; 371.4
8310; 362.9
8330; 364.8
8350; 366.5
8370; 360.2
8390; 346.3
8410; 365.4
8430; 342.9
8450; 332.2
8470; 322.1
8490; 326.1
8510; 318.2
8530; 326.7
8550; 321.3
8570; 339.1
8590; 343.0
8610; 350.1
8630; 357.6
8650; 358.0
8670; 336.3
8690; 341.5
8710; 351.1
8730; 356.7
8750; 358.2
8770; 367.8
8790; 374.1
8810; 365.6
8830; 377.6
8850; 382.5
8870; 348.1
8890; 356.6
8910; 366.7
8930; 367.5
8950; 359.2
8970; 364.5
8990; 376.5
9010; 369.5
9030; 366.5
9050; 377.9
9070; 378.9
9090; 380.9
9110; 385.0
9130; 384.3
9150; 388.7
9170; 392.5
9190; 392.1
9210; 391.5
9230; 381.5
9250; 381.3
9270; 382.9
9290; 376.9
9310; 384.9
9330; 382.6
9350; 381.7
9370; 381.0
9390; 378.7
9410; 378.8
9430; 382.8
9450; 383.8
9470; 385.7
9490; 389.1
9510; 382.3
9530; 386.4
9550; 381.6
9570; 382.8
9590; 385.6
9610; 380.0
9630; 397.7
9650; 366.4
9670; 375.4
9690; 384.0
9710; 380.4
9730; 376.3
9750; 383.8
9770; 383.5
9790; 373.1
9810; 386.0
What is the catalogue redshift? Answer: 0.000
